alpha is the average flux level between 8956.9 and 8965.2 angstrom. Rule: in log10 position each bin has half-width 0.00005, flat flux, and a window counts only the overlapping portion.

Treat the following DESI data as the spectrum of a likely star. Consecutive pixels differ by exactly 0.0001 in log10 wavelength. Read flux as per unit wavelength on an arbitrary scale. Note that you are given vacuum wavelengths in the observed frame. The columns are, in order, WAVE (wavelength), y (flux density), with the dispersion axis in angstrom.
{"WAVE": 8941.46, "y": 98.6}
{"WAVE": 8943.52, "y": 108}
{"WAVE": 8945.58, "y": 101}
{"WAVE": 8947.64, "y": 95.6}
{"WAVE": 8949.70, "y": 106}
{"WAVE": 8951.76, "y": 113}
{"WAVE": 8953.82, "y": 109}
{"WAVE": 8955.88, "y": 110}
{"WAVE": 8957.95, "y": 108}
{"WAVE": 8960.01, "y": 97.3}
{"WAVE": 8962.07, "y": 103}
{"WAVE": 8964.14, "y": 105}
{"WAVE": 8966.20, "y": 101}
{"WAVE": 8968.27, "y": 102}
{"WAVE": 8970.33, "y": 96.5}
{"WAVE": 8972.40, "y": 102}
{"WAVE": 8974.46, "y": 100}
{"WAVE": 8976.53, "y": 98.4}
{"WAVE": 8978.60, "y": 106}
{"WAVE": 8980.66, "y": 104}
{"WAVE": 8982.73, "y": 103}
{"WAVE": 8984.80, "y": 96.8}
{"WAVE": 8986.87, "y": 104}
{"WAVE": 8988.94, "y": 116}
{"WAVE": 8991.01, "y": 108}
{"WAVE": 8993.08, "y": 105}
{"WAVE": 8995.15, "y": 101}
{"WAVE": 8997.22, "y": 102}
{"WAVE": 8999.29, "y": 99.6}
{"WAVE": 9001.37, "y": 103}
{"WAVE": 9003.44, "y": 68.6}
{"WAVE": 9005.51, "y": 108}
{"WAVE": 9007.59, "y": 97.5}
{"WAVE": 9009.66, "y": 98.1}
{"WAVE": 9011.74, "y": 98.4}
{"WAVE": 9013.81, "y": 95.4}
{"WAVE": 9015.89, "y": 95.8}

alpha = 103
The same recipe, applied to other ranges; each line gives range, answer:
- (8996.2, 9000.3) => 101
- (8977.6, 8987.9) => 103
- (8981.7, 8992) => 106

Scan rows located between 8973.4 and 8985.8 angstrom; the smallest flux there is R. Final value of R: 96.8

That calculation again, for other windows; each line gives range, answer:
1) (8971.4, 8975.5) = 100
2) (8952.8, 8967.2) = 97.3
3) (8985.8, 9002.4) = 99.6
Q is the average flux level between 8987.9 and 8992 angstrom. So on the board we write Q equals 112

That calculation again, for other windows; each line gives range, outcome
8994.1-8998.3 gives 102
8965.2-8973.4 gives 100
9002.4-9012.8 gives 94.2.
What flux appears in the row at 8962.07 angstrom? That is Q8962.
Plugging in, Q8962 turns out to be 103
